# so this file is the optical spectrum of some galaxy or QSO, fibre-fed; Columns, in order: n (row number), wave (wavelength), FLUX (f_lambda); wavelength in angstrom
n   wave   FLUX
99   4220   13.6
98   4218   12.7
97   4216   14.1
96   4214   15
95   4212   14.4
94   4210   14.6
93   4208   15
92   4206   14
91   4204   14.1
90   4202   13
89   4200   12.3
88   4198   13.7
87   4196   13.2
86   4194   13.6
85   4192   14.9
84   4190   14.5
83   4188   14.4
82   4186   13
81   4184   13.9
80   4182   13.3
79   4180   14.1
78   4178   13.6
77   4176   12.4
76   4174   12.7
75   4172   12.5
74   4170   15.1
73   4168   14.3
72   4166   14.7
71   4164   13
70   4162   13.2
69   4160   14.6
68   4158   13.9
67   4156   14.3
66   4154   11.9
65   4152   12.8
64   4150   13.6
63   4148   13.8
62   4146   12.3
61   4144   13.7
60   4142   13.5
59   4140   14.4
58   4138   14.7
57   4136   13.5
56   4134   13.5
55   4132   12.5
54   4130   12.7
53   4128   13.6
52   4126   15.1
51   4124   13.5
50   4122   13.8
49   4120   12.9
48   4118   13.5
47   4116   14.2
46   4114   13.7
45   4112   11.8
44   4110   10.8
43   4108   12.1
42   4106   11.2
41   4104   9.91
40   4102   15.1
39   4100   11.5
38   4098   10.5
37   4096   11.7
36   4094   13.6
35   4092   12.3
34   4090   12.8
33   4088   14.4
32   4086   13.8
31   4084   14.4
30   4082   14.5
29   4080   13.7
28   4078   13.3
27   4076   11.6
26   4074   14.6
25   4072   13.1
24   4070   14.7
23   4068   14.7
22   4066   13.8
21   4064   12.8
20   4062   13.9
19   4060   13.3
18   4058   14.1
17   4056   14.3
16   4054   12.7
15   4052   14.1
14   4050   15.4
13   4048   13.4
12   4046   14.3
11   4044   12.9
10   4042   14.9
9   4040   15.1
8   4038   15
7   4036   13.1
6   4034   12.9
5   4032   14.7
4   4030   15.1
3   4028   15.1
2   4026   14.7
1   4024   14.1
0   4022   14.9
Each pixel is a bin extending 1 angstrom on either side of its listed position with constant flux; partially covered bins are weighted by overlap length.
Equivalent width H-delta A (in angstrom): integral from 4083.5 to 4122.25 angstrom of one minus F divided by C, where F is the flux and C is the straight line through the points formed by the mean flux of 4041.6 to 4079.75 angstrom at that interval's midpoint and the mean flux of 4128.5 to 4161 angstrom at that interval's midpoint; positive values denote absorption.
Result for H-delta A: 2.7 angstrom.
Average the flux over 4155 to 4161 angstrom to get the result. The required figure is 14.3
